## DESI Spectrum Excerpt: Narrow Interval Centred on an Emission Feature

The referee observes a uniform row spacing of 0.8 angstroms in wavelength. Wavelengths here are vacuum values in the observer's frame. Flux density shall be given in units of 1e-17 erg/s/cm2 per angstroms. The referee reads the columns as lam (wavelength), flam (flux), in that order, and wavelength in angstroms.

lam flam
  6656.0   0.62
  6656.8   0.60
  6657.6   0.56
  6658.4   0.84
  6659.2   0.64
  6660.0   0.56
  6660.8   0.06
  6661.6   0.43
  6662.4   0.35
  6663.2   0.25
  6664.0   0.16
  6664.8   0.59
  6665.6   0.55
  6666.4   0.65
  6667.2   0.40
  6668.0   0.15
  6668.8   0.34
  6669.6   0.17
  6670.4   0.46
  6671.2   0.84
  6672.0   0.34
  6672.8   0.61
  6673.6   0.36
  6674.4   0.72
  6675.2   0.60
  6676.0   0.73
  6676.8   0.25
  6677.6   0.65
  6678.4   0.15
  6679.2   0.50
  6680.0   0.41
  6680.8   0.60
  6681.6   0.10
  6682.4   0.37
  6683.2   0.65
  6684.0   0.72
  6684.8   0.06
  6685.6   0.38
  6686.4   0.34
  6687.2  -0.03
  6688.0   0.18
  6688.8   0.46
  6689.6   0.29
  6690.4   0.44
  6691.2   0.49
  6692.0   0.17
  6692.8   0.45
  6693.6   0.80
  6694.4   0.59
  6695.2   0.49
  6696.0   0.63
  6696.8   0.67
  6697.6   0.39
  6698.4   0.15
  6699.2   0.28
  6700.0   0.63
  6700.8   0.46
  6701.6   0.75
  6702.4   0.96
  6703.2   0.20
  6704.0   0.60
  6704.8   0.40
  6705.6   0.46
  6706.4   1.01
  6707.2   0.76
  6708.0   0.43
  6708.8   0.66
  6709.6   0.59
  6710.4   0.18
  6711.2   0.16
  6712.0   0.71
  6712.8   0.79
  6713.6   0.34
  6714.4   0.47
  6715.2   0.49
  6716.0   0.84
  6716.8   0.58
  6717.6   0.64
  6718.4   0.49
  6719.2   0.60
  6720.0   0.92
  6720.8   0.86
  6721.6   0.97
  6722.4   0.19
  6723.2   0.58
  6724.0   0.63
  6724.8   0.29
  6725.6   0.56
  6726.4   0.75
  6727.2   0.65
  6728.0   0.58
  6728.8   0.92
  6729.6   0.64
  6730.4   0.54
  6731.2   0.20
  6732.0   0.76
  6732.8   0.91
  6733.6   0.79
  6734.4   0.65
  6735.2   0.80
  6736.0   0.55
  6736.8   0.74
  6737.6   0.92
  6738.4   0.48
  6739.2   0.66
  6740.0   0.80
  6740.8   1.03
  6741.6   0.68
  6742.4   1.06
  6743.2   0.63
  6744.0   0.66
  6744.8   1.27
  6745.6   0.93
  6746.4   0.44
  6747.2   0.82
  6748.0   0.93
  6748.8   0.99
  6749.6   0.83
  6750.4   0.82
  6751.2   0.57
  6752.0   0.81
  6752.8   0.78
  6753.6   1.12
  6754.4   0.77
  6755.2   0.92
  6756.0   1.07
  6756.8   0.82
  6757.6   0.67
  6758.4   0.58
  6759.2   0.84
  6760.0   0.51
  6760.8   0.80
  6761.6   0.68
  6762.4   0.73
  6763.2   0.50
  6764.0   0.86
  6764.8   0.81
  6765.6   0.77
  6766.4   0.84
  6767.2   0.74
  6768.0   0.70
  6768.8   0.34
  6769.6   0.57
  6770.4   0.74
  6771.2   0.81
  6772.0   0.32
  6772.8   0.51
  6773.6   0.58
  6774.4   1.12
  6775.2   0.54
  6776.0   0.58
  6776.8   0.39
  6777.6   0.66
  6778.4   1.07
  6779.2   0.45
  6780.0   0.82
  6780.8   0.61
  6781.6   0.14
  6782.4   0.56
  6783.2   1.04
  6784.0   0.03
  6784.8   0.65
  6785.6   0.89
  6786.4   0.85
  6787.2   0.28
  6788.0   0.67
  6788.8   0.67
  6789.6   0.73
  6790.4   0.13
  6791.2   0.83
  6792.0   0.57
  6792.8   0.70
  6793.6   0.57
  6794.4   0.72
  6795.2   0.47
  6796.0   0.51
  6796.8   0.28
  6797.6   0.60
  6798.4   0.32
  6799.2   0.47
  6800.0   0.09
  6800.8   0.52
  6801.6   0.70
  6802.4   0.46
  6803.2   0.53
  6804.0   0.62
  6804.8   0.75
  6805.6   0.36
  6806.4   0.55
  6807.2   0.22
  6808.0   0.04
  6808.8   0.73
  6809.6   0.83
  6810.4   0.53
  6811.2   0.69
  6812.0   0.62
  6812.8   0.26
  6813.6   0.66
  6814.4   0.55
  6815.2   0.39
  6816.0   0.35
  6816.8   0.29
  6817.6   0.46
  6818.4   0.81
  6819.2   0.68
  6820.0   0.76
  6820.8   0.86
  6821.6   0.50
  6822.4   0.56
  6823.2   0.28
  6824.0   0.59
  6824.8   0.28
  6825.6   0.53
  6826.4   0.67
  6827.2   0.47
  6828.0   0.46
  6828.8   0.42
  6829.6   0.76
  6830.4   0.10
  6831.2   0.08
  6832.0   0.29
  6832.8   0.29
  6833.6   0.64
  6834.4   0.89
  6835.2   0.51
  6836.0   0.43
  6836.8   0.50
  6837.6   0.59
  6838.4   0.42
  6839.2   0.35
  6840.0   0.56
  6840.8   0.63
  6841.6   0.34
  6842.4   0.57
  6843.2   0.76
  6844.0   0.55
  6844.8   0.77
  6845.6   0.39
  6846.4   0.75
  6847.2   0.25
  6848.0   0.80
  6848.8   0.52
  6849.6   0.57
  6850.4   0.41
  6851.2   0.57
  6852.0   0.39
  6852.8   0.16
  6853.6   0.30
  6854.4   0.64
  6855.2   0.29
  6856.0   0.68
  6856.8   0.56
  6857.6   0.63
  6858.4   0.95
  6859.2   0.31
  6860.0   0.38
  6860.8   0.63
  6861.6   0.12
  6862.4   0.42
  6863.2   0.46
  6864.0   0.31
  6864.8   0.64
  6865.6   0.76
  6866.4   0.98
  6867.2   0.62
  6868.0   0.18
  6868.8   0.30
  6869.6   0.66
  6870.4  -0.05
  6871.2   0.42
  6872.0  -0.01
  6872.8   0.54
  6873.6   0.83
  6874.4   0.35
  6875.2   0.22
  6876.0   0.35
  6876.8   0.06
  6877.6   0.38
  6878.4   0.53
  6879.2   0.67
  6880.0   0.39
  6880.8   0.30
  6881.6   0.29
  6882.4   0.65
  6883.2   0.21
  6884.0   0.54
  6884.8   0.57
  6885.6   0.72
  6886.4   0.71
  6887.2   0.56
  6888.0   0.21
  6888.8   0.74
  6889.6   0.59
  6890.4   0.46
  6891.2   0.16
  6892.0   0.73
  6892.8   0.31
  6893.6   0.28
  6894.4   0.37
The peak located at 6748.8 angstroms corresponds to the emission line Mg II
